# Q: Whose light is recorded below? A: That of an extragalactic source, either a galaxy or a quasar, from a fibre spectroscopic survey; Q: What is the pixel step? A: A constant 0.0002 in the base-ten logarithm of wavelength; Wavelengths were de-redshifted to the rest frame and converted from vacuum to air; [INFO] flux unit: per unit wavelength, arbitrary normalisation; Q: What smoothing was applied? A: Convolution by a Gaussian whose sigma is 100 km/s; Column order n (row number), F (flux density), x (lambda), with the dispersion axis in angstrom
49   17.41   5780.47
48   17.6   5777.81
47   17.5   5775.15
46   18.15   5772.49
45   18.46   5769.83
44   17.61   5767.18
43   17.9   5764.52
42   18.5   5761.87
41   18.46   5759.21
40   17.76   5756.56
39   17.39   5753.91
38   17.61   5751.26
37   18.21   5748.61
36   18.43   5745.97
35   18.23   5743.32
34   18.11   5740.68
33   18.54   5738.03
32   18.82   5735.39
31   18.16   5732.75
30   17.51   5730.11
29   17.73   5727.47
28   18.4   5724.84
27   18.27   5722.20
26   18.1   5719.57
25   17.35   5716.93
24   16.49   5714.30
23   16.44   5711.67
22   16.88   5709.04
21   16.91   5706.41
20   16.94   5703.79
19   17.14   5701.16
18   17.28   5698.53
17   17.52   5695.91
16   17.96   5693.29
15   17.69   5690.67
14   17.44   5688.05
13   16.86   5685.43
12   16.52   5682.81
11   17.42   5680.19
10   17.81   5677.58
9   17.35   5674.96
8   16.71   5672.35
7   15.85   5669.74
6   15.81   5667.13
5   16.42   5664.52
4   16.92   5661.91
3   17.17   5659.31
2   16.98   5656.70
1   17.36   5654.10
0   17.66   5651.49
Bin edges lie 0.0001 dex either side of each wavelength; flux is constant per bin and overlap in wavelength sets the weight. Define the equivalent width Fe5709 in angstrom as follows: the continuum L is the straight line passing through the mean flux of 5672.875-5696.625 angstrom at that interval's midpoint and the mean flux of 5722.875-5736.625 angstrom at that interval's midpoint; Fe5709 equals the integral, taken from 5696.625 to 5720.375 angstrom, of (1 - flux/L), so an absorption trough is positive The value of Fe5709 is 1.0 angstrom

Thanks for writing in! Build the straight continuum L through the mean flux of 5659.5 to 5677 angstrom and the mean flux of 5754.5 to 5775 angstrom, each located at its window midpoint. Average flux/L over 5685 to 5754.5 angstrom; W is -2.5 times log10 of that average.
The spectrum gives -0.02 mag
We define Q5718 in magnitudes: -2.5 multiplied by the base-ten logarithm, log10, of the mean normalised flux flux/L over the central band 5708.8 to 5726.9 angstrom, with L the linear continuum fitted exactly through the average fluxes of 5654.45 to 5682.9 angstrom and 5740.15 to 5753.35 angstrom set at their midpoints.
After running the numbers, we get 0.01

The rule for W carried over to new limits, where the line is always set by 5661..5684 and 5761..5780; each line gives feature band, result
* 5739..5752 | -0.032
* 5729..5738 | -0.046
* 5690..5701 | -0.033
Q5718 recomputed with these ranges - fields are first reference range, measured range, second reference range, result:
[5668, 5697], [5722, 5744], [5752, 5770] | -0.03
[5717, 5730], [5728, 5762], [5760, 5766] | 0.00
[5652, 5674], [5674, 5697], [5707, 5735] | -0.02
